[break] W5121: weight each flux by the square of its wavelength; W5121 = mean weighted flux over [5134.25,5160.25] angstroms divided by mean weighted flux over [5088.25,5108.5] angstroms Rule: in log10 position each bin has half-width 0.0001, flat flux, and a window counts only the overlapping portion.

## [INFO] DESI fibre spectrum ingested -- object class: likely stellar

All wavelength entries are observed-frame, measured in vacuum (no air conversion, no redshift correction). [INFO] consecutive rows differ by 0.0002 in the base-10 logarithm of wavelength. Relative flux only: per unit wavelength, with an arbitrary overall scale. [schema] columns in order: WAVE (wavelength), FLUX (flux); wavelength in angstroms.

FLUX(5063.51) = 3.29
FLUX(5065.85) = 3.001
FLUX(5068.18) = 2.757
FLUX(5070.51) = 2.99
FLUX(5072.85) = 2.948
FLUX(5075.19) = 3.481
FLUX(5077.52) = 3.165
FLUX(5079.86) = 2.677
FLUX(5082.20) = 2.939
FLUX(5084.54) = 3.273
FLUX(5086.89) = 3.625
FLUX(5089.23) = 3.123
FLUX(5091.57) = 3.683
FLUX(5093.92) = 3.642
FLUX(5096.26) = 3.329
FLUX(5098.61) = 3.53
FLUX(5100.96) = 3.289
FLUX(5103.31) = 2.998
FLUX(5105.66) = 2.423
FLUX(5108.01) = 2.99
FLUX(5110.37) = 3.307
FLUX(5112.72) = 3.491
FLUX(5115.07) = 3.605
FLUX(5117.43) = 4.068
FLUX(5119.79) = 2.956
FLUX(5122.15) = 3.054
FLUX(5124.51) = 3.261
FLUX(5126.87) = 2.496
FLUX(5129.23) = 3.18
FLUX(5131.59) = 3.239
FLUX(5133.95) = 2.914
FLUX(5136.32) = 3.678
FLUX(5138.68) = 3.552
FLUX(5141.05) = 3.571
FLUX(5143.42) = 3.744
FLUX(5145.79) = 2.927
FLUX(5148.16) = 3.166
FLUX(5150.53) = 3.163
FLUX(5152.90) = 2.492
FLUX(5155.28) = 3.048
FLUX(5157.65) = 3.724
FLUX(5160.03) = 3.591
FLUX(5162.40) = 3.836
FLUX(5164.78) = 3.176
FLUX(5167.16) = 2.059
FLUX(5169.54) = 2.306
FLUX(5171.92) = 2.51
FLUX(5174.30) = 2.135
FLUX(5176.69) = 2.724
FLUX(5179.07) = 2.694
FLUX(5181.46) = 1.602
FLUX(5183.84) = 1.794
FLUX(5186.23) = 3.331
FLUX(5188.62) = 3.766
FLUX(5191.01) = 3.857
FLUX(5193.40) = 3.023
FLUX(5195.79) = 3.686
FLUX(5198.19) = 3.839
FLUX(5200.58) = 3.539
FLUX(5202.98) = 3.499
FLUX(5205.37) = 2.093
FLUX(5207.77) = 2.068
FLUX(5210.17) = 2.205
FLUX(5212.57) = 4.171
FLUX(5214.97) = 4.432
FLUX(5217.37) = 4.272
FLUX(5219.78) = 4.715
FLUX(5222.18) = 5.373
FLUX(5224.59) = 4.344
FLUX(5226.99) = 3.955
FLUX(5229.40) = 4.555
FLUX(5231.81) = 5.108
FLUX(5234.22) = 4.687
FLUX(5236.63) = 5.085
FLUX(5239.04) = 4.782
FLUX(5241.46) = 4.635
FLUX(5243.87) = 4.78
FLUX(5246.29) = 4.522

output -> 1.04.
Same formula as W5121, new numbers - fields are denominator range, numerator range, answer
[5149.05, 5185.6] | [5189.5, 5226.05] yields 1.37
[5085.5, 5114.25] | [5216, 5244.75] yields 1.50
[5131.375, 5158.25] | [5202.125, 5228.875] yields 1.19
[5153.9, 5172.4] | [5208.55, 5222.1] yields 1.35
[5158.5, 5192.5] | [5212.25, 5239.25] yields 1.67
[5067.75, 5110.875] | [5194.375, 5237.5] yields 1.31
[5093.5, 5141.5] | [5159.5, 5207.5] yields 0.92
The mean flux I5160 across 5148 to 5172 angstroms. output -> 3.02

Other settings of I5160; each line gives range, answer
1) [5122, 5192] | 3.02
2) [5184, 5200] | 3.47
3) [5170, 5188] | 2.44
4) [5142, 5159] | 3.19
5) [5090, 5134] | 3.24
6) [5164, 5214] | 2.87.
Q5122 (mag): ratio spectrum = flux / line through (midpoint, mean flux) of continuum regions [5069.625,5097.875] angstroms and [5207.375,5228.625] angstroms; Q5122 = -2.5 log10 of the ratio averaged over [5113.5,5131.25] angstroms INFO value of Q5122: 0.08 mag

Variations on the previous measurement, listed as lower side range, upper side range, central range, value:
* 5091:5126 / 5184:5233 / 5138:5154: 0.078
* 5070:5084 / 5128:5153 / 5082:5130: -0.037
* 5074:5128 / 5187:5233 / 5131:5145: -0.004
